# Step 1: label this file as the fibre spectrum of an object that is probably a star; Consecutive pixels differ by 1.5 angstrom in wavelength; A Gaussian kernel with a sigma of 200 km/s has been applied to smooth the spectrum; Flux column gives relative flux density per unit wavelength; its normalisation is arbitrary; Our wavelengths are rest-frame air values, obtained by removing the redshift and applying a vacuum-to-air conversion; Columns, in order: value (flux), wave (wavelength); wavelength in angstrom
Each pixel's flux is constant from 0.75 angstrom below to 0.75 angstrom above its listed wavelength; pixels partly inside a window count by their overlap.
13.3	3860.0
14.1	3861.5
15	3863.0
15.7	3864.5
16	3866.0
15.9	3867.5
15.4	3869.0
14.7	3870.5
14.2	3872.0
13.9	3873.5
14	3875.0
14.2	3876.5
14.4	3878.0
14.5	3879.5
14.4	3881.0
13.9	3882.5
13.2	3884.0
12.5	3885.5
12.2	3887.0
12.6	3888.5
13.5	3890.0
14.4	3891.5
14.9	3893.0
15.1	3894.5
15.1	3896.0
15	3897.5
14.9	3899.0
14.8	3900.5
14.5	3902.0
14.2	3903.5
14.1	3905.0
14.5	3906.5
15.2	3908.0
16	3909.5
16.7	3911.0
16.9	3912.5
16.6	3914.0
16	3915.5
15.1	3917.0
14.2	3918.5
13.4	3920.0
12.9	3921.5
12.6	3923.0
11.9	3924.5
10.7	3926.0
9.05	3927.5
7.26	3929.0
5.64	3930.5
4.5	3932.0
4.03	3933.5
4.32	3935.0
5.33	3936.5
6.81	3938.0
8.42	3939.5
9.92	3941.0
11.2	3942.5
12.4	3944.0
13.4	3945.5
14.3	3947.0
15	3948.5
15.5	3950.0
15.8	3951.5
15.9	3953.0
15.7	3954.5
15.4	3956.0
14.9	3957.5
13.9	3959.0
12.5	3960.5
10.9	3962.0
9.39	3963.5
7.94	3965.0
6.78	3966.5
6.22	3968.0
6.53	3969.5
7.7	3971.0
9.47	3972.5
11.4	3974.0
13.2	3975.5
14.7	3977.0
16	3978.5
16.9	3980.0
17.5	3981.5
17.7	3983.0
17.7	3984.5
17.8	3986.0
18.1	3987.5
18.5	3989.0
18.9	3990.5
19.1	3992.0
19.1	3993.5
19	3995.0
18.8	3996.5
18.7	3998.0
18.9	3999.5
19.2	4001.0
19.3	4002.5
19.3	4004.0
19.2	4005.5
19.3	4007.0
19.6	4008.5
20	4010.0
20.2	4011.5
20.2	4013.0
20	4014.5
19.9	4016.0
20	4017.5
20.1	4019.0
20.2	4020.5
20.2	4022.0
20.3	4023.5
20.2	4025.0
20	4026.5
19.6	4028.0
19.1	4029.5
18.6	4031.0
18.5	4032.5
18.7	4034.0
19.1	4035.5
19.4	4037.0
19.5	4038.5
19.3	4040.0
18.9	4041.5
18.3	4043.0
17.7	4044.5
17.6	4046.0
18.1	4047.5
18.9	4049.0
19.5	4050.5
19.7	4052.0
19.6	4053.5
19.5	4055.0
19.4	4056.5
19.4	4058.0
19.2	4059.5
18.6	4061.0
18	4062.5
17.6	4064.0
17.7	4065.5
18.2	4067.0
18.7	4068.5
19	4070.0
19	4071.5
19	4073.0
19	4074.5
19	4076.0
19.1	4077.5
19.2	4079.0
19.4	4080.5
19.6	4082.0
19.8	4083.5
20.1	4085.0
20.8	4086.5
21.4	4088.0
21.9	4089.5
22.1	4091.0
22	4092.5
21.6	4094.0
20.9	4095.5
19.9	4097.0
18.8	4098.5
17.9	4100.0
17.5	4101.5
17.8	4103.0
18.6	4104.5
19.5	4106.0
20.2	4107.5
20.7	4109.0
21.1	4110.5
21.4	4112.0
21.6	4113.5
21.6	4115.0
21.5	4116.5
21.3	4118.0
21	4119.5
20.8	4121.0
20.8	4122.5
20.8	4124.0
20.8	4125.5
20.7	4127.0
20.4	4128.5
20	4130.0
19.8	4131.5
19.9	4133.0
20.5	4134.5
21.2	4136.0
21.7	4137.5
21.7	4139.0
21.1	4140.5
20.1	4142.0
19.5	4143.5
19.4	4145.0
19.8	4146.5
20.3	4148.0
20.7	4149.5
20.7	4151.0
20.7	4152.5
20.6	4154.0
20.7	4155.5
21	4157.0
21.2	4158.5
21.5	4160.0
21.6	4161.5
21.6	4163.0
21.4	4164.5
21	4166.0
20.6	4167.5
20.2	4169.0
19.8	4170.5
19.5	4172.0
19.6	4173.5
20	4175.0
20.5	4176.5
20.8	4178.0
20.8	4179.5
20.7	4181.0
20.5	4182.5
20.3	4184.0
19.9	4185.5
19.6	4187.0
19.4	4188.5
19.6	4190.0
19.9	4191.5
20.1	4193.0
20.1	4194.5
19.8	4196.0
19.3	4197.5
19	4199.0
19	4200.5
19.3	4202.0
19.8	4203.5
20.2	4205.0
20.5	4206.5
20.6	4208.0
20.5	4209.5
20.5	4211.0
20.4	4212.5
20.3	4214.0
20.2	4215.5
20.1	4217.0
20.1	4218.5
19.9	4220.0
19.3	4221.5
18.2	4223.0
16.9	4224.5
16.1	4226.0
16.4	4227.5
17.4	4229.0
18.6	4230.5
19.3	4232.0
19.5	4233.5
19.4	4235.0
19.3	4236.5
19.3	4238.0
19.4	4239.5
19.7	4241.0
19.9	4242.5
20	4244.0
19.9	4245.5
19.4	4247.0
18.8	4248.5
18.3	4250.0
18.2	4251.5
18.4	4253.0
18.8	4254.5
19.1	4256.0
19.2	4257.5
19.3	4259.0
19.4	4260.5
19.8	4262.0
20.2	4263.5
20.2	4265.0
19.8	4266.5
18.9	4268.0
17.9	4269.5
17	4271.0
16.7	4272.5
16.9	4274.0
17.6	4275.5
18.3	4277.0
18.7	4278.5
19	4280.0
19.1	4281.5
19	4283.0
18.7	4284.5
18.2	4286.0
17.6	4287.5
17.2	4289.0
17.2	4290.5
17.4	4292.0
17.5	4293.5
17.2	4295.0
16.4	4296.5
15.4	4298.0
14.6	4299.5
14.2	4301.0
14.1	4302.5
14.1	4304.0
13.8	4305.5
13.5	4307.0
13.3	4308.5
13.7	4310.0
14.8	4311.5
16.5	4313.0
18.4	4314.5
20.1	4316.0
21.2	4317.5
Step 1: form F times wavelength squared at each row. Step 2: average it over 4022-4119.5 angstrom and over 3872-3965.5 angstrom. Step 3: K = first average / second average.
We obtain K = 1.65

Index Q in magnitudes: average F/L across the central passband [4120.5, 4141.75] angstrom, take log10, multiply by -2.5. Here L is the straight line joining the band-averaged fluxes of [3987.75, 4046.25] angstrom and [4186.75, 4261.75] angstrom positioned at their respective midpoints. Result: -0.076 mag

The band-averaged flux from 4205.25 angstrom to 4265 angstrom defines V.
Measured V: 19.3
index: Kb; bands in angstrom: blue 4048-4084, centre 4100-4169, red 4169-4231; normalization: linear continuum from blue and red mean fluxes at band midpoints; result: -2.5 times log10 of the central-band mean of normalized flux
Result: -0.07 mag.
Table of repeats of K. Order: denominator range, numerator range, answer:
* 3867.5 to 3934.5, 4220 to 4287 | 1.67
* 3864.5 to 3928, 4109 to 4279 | 1.61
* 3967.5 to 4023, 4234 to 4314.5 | 1.17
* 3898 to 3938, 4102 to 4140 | 1.90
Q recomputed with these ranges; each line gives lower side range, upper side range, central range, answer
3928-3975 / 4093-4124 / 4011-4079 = -0.19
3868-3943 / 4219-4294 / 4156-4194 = -0.19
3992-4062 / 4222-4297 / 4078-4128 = -0.07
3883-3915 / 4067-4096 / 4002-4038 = -0.08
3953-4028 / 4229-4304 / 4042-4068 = -0.11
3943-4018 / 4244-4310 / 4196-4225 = -0.15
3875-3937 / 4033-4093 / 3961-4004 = 0.08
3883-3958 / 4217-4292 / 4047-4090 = -0.24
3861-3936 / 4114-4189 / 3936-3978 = 0.29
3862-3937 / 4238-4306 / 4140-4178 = -0.23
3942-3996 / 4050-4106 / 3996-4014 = -0.22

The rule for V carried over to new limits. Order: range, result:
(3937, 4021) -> 15.4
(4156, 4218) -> 20.3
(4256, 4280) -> 18.7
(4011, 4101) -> 19.4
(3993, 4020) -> 19.5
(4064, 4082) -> 18.8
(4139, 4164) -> 20.7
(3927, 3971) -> 10.3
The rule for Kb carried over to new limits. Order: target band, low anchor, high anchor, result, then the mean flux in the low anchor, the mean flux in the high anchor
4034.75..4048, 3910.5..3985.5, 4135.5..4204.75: -0.20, 12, 20.3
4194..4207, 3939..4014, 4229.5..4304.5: -0.12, 15.2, 18.3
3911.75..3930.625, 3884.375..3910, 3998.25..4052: 0.19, 14.3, 19.3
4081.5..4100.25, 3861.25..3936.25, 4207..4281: -0.24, 13.3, 19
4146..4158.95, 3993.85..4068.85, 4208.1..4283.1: -0.09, 19.2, 19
